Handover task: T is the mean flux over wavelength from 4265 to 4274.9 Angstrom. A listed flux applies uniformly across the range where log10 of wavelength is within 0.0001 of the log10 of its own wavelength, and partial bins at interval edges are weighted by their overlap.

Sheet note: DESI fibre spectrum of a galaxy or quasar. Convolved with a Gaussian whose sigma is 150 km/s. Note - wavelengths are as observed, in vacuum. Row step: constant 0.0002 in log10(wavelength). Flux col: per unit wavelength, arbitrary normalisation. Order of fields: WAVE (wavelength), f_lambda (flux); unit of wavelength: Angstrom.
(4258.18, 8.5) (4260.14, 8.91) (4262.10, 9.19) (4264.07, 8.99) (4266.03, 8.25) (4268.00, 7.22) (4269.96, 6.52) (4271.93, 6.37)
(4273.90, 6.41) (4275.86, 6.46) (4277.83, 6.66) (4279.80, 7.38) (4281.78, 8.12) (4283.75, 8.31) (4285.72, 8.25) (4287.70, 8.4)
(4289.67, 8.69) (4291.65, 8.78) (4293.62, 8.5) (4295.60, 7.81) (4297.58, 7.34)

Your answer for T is 6.97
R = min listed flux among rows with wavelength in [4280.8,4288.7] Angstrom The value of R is 8.12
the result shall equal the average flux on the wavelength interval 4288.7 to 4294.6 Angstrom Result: 8.66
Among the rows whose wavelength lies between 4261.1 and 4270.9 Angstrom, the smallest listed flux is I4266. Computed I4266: 6.52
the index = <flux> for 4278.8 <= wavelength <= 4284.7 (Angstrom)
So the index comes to 7.92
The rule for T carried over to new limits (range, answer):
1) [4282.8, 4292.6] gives 8.48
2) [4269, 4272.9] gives 6.44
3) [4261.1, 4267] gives 8.81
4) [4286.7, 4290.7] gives 8.54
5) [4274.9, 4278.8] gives 6.56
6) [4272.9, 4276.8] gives 6.45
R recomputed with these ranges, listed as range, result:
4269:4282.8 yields 6.37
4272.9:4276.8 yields 6.41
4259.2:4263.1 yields 8.91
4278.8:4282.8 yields 7.38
